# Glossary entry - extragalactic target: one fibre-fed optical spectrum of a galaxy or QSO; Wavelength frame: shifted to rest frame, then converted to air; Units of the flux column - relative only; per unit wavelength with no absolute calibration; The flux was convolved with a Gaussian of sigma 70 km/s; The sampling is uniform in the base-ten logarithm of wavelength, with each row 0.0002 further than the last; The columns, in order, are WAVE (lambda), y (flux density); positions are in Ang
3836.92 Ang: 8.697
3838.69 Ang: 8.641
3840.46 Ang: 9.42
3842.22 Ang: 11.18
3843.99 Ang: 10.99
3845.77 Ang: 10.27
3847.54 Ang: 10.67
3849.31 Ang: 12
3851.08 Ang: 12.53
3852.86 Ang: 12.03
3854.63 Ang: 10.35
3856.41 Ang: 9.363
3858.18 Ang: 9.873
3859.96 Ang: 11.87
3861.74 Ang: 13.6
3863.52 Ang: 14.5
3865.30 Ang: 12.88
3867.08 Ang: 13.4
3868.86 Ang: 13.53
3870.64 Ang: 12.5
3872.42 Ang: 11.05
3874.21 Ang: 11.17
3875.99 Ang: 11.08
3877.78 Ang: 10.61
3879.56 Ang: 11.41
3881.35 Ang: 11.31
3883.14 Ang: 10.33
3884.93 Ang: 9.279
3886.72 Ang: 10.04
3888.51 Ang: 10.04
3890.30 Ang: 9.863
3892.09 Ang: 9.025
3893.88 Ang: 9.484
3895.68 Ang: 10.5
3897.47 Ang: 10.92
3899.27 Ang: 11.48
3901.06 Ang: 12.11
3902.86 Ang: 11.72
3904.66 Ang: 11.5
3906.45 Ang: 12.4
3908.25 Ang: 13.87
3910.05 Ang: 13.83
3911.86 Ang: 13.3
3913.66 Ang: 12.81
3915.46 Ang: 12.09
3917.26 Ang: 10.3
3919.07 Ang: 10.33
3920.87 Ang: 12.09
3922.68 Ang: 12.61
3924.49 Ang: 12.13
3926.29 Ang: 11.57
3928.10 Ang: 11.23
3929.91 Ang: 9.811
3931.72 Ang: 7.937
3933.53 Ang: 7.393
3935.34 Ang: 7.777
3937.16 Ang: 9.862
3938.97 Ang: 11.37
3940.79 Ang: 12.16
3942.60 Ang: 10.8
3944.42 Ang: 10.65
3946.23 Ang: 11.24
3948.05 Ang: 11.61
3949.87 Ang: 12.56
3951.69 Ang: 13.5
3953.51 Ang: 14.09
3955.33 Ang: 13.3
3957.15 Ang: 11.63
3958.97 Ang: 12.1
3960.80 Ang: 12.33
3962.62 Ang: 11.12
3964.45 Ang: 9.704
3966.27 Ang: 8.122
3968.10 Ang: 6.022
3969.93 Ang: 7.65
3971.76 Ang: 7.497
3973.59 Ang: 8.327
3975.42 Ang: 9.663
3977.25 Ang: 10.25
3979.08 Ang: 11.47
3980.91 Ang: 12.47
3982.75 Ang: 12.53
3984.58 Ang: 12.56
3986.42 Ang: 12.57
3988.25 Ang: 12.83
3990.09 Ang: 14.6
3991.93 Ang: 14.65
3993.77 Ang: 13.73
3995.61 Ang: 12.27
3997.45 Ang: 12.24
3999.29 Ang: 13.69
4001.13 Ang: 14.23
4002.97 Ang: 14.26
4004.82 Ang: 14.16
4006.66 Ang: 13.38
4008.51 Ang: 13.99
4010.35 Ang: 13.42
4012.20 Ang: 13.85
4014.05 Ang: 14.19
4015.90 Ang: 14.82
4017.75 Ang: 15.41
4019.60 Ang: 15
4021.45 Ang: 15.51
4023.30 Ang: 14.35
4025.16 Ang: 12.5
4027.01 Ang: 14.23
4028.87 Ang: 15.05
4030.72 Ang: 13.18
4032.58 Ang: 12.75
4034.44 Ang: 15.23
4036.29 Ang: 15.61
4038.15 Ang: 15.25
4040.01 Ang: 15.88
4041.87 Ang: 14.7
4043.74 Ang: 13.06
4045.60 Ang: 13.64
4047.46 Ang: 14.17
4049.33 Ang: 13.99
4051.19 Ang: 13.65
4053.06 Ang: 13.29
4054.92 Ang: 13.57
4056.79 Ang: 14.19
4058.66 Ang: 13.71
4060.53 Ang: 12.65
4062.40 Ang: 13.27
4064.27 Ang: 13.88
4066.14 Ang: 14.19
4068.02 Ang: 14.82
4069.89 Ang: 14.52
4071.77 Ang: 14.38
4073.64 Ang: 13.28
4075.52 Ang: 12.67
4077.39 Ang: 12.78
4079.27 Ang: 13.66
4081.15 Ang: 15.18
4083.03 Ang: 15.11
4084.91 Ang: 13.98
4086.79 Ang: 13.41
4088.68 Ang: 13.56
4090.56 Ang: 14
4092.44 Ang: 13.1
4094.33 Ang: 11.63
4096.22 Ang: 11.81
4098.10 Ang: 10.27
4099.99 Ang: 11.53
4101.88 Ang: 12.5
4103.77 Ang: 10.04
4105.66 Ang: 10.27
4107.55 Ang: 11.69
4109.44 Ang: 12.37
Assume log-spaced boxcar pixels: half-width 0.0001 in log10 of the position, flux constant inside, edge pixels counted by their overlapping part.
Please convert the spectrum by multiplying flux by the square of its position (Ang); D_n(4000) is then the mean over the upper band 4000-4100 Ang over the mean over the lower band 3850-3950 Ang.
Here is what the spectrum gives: 1.33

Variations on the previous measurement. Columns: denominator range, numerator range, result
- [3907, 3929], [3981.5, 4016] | 1.16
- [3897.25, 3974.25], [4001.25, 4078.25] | 1.34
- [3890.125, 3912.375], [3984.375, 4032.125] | 1.27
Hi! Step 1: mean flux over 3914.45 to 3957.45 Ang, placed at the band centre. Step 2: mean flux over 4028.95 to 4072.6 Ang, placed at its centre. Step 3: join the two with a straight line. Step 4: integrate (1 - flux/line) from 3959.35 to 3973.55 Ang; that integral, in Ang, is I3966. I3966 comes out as 3.48 Ang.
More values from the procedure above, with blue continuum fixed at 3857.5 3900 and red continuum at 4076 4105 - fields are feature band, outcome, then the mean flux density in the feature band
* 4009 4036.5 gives -4.5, 14.3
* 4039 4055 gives -2.0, 14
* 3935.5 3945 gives 0.8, 10.7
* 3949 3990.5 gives 2.7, 11.1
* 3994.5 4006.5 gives -1.3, 13.5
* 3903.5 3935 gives 0.3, 11.4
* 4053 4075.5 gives -2.1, 13.8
